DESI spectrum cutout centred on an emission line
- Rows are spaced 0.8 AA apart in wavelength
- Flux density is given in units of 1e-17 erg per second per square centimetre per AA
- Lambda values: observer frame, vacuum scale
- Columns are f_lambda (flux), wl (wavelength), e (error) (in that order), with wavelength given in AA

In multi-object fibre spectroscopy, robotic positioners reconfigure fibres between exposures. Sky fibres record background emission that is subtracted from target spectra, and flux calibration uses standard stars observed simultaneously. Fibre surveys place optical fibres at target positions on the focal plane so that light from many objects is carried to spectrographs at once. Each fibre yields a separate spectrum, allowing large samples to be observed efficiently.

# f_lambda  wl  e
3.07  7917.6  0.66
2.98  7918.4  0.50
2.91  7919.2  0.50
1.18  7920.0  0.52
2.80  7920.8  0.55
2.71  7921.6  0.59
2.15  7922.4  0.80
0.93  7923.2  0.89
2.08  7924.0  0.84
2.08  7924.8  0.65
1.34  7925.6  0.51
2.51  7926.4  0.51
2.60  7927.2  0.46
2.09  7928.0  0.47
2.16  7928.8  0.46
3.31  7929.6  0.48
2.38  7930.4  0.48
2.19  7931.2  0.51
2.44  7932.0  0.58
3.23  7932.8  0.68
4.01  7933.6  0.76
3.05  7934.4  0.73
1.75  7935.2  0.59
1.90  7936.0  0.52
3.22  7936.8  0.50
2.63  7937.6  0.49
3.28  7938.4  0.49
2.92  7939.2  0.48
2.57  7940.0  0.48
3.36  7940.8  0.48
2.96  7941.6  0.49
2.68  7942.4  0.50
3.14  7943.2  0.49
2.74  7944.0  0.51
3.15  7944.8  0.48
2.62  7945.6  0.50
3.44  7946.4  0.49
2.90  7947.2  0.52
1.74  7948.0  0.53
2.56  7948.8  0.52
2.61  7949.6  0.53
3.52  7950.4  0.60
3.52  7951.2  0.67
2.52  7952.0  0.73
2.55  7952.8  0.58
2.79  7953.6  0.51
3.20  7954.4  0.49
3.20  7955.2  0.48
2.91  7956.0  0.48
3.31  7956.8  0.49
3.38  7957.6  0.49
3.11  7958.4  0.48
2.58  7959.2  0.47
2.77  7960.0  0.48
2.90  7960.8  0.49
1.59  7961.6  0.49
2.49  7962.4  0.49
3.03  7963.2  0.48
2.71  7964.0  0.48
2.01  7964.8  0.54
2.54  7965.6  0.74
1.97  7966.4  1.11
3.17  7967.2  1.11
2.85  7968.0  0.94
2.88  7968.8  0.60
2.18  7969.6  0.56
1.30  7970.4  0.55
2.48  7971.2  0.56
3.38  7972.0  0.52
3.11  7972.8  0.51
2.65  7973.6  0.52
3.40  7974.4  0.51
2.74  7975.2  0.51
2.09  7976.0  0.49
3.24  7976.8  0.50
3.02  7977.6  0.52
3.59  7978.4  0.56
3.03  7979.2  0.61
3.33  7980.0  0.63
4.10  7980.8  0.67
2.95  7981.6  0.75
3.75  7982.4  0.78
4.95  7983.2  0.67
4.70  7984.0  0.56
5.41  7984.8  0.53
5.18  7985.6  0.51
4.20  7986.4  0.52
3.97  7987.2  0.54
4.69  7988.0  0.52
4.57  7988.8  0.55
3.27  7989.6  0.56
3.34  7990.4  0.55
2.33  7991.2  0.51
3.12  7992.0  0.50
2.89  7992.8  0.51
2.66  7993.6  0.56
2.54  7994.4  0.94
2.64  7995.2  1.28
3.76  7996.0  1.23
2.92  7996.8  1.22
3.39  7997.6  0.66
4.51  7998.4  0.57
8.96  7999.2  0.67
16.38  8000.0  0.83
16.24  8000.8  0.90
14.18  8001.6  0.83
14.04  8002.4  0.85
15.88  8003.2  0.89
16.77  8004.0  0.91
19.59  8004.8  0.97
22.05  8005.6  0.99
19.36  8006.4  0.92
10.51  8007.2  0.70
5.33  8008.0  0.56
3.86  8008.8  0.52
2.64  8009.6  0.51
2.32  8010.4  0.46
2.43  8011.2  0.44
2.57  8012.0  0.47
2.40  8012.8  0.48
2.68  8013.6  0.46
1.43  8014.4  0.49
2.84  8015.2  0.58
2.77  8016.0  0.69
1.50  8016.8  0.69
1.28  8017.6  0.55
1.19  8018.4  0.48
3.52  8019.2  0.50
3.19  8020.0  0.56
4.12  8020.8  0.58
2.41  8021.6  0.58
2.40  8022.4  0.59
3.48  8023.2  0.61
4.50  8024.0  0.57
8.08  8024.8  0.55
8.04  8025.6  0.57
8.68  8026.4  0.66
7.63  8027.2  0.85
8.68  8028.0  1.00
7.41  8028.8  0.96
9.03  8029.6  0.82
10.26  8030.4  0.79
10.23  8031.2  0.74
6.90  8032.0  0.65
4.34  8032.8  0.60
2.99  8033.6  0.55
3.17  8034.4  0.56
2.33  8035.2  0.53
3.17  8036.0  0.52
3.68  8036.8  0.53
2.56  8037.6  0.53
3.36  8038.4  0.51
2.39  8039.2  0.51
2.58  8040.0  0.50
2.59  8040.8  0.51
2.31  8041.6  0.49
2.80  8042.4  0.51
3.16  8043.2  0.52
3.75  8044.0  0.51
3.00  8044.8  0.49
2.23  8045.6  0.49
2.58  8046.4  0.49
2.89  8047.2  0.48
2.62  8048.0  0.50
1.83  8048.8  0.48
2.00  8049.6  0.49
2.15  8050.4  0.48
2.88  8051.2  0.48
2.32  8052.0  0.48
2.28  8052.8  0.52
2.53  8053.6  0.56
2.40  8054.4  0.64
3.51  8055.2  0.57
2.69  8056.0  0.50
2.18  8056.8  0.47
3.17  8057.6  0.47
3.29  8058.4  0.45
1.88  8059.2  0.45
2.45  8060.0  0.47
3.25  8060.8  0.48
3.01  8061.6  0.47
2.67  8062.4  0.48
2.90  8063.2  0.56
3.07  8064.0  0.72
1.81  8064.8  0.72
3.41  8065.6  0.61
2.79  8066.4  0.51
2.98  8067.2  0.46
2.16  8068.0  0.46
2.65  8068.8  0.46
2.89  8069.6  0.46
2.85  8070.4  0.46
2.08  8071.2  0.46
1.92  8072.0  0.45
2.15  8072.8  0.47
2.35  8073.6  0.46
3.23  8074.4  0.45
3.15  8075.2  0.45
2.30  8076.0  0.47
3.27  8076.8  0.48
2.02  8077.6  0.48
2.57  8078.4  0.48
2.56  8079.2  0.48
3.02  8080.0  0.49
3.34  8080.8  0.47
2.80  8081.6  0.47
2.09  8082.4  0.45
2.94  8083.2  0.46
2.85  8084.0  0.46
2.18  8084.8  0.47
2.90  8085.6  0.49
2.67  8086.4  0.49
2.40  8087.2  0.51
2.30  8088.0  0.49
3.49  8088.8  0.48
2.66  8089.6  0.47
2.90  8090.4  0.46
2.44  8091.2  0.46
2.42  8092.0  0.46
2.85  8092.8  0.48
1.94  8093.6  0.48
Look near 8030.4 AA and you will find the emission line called [N II] 6583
